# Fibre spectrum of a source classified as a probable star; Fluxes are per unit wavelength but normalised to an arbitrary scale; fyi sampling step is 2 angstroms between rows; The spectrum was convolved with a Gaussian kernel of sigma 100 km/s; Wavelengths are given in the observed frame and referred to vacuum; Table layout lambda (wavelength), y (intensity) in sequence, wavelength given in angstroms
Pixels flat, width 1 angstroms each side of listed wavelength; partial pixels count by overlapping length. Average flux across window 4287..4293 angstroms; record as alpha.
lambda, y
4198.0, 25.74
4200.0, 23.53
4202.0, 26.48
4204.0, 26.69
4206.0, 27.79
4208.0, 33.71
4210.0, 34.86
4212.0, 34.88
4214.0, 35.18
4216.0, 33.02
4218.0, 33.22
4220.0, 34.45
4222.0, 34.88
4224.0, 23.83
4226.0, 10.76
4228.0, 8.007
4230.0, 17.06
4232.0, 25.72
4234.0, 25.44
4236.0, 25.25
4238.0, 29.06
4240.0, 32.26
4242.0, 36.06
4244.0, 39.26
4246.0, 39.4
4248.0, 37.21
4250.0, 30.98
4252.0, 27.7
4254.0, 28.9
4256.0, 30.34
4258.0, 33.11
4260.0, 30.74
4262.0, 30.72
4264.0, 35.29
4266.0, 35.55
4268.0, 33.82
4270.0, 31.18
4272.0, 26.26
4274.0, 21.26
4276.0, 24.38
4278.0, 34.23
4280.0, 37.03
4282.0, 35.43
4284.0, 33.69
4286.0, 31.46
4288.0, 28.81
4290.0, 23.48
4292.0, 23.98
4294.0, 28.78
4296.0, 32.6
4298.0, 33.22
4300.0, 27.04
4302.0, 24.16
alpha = 25.4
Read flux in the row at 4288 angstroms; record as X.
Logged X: 28.81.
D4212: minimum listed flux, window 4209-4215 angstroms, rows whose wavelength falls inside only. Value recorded 34.86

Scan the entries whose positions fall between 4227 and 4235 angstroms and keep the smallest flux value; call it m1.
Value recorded 8.007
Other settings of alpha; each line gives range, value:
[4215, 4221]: 33.6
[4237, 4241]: 30.7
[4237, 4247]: 35.2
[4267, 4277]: 27.4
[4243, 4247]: 39.3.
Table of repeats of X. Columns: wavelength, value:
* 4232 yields 25.72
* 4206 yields 27.79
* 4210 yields 34.86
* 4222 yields 34.88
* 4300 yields 27.04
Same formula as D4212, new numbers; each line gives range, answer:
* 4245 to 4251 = 30.98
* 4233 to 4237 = 25.25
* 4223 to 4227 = 10.76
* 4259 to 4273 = 26.26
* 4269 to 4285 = 21.26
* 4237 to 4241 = 29.06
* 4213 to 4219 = 33.02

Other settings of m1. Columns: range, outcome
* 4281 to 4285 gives 33.69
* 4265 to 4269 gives 33.82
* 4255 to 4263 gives 30.34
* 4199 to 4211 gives 23.53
